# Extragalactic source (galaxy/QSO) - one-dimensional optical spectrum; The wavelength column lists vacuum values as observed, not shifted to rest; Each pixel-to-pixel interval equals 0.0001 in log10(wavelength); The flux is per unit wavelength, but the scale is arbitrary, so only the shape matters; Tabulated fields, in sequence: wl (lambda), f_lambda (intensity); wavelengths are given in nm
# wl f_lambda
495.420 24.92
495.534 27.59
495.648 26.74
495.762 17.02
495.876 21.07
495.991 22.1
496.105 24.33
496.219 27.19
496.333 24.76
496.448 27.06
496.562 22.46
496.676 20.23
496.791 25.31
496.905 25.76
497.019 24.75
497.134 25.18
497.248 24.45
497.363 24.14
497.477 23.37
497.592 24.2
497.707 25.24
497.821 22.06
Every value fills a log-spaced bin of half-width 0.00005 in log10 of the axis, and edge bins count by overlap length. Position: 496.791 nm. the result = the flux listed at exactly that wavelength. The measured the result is 25.31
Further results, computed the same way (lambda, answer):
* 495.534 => 27.59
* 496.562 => 22.46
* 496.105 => 24.33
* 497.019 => 24.75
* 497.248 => 24.45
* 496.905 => 25.76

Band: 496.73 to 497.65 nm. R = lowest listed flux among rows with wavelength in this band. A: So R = 23.37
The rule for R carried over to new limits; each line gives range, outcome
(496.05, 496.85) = 20.23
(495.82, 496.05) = 21.07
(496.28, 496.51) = 24.76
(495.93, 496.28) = 22.1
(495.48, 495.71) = 26.74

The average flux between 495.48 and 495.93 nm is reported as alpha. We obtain 23.1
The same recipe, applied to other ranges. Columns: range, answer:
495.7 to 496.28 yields 22.4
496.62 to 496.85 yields 22.8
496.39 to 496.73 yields 23.3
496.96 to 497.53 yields 24.4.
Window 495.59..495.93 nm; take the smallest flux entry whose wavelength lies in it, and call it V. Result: 17.02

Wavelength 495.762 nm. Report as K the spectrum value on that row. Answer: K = 17.02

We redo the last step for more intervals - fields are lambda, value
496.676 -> 20.23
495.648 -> 26.74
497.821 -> 22.06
